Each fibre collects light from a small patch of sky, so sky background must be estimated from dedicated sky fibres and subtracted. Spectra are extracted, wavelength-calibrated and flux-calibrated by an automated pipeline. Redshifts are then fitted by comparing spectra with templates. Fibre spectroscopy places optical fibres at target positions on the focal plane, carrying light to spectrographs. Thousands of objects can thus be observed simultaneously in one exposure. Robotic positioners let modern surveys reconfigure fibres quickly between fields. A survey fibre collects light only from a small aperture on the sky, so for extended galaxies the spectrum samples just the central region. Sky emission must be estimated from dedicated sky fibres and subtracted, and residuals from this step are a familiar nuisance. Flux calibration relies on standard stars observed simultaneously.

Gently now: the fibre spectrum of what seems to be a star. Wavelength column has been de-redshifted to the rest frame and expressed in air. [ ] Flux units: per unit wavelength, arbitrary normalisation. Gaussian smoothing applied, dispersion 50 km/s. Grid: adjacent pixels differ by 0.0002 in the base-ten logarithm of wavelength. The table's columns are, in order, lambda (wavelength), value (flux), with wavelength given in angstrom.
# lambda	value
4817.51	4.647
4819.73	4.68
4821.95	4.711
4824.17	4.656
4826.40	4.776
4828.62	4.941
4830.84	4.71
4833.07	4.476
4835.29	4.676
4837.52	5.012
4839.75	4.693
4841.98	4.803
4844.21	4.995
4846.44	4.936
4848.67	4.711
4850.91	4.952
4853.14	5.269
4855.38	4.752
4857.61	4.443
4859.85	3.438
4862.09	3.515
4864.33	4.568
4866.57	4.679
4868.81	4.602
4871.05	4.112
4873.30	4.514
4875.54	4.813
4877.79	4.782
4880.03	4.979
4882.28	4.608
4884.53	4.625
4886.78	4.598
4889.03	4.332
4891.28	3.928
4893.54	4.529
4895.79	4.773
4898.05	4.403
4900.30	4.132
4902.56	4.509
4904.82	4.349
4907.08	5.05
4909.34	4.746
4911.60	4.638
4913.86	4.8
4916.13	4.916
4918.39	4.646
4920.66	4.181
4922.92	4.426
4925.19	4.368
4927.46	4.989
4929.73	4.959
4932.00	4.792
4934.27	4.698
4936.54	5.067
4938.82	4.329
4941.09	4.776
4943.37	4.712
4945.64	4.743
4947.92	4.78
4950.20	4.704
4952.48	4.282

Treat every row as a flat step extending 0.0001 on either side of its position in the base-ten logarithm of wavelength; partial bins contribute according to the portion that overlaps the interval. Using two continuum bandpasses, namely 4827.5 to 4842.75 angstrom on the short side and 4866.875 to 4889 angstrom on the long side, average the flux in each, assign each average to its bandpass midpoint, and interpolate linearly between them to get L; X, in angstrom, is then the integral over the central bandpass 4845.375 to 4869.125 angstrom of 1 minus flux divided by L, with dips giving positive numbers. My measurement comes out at 0.8 angstrom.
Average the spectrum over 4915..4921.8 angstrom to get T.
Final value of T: 4.58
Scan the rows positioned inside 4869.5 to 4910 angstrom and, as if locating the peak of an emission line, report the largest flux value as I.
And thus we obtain 5.05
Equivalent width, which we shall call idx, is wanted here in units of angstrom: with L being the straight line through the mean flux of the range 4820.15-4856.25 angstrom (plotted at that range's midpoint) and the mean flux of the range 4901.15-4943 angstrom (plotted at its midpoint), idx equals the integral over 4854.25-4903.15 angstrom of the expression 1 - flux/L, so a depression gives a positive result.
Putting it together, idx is 3.2 angstrom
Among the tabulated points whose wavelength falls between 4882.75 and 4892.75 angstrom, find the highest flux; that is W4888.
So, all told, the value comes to 4.625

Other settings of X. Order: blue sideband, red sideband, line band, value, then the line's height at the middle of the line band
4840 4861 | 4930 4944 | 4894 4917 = 0.5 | 4.73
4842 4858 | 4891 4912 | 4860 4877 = 1.4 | 4.75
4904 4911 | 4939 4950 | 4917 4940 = 0.3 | 4.72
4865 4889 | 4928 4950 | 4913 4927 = 0.4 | 4.72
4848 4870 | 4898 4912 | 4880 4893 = 0.2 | 4.53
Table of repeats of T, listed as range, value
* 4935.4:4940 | 4.7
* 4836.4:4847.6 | 4.89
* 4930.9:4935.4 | 4.75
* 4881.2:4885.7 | 4.62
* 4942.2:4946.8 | 4.73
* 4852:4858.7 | 4.83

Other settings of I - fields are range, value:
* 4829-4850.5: 5.012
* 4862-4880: 4.813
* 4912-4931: 4.989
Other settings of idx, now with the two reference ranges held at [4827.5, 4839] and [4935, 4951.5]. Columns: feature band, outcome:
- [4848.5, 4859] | -0.1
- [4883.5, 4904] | 1.4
